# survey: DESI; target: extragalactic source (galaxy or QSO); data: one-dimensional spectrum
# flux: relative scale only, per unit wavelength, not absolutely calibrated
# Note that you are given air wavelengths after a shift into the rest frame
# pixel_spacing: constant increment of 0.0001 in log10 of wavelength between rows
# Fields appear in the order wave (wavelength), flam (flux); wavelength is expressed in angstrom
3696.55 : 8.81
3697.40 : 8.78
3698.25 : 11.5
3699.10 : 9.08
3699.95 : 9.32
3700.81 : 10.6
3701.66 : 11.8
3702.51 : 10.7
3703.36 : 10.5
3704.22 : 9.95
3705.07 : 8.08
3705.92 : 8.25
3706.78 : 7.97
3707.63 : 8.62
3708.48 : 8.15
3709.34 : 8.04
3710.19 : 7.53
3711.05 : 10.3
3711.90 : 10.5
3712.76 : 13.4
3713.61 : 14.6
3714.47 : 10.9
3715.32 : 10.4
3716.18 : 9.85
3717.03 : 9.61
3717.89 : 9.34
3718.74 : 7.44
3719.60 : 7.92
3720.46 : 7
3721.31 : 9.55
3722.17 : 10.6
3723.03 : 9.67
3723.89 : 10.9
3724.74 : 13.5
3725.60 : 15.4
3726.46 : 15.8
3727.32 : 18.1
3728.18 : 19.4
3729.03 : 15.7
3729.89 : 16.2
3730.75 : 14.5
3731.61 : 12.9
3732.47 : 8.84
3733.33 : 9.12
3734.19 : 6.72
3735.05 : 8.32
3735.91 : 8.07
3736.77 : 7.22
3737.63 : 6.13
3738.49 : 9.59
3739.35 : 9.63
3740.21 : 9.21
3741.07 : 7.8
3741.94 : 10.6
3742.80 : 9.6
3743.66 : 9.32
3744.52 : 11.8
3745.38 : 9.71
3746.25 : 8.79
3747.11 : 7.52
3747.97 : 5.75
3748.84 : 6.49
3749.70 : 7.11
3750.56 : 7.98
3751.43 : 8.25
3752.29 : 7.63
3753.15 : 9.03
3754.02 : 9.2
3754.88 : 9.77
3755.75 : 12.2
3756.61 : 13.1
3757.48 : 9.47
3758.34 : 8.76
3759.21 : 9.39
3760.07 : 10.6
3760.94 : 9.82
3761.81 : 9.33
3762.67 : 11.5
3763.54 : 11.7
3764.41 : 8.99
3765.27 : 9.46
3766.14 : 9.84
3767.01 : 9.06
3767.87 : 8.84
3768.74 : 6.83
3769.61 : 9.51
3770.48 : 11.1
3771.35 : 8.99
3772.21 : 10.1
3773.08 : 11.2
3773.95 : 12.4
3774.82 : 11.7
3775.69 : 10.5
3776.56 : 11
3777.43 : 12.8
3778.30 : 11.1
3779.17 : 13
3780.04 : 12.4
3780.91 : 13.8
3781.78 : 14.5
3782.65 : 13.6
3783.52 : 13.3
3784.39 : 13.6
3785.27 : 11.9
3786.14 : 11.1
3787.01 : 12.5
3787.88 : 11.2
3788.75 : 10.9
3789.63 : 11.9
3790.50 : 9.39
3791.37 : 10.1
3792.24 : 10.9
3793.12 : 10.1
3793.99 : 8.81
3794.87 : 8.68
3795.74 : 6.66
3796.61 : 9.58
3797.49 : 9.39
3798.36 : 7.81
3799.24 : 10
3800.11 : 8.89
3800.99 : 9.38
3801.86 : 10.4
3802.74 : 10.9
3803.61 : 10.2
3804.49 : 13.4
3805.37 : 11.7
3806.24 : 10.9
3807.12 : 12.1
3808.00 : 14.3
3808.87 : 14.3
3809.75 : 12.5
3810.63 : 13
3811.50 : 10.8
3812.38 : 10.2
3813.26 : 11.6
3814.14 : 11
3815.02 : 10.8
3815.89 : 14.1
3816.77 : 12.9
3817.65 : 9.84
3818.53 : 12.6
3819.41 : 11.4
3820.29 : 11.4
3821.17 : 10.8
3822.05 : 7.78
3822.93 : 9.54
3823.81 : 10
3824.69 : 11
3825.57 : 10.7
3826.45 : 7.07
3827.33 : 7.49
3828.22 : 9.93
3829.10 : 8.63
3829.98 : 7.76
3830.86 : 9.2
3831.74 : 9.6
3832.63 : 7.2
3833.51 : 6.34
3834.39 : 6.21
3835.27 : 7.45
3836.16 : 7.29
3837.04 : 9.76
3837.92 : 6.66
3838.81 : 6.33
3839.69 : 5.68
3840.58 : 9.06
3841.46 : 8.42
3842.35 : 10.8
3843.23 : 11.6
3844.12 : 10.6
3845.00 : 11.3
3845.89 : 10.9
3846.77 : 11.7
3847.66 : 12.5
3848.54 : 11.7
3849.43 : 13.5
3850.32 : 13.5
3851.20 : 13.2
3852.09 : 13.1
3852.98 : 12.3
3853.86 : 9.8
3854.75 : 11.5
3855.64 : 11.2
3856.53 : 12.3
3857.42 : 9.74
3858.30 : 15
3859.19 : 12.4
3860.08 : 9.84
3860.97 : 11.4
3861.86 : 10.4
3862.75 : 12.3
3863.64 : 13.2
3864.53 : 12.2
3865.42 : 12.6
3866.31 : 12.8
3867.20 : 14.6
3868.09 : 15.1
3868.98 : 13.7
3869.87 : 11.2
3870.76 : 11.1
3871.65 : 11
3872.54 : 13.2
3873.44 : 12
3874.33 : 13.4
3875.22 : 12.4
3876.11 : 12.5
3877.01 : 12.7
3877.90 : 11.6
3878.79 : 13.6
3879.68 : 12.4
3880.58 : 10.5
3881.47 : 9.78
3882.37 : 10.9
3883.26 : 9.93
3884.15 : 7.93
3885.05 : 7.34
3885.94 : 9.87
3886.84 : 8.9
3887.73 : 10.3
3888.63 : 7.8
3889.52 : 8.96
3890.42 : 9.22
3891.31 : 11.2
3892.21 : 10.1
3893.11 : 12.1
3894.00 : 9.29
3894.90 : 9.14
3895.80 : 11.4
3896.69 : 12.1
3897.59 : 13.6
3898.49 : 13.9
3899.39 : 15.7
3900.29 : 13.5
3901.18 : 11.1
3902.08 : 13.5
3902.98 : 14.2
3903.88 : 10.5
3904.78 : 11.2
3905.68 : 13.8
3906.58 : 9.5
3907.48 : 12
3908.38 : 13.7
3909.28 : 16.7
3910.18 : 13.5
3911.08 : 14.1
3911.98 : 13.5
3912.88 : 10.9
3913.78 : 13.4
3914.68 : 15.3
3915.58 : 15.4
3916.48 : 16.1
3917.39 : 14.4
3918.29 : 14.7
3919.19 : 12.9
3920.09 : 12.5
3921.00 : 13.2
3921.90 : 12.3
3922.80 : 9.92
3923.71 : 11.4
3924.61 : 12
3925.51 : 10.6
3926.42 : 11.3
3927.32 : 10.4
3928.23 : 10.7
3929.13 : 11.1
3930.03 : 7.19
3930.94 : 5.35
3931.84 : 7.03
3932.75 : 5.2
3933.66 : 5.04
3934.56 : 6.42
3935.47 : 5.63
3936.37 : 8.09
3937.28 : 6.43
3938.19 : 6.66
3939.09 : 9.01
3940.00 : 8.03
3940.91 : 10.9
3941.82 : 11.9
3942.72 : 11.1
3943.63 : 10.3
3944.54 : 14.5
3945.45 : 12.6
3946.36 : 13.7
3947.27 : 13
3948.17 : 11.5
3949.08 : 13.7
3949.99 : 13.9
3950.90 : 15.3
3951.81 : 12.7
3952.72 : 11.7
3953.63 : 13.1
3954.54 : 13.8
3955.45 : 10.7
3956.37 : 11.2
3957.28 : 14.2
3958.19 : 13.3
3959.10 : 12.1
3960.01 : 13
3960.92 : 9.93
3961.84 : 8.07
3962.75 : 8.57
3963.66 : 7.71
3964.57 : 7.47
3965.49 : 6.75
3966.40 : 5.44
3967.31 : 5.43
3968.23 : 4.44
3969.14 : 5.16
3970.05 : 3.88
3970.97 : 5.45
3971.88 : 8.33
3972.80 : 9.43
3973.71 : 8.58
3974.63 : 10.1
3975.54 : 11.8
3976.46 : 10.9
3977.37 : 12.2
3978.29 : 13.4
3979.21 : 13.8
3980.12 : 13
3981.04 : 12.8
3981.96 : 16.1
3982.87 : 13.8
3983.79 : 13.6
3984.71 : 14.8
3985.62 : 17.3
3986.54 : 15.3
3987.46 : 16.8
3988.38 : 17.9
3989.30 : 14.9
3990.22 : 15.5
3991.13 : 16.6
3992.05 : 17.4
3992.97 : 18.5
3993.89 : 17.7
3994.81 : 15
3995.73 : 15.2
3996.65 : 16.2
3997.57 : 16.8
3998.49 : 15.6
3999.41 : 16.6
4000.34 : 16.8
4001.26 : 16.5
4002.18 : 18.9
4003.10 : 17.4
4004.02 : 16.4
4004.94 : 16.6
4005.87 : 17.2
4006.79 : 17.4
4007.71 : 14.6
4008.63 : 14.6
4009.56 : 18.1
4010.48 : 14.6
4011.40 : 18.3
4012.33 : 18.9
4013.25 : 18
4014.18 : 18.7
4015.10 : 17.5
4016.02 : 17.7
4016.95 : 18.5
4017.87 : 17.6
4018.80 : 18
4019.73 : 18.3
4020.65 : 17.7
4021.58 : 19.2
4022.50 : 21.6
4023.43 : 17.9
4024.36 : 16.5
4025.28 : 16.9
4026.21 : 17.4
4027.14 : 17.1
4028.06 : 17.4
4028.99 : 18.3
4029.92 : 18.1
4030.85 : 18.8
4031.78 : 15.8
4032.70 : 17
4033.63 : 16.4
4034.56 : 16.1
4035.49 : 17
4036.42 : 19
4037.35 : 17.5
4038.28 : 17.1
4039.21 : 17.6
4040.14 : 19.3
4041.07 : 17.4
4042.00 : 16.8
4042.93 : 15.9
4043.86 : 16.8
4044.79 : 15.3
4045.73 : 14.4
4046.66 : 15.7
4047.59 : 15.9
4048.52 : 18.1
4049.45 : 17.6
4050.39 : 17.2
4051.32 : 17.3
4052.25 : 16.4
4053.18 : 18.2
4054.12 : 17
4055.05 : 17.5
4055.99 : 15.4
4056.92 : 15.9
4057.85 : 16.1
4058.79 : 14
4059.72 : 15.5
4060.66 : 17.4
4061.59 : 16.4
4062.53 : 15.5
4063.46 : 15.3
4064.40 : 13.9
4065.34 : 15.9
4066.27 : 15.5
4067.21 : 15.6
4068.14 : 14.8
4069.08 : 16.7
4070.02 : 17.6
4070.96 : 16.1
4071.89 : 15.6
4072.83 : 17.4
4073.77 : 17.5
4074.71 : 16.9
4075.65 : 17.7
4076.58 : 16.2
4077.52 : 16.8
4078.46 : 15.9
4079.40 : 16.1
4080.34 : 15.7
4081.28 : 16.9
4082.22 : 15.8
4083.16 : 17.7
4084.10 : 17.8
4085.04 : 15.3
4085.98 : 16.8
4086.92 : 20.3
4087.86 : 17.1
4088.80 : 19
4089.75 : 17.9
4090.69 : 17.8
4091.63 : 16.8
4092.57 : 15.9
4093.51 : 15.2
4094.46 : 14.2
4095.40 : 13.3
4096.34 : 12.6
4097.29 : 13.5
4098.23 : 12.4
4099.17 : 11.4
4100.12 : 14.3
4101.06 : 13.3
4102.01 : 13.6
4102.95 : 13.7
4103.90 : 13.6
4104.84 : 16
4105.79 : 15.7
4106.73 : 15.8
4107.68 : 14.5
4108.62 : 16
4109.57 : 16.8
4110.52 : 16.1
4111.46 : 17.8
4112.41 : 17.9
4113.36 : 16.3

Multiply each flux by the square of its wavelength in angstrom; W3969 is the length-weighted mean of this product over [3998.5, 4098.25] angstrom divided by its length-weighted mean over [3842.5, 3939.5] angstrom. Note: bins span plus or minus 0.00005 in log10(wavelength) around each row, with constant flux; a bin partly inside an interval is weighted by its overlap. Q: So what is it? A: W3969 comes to 1.59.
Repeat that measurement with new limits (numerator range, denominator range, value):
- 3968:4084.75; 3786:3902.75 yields 1.61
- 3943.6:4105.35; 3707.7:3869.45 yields 1.62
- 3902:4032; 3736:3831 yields 1.42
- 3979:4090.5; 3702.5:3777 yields 1.94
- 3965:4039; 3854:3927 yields 1.34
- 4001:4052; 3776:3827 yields 1.75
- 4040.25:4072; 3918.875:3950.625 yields 1.70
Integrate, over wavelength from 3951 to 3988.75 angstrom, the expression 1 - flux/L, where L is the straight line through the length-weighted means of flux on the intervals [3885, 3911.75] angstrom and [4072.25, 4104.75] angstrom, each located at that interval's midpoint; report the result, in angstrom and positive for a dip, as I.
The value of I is 6.1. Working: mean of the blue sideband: 11.7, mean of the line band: 11.1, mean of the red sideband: 15.8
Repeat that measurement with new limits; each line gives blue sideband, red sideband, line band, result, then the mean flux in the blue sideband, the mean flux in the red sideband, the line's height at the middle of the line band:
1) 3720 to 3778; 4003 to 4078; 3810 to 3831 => 2.5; 10.2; 16.9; 11.9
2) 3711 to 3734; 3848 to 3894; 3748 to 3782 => 4.7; 11.9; 11.5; 11.8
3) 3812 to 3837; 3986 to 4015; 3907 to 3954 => 8.4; 9.63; 16.8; 13.9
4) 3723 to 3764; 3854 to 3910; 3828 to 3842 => 4.3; 10.4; 11.7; 11.3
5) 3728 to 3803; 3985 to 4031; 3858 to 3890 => 4.3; 10.2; 17.2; 13.3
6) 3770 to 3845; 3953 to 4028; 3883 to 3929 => 2.2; 10.4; 14.2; 12.5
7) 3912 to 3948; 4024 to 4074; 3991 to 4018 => -4.8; 10.7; 16.6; 14.4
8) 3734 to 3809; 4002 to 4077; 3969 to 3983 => 4.3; 10.1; 16.9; 15.3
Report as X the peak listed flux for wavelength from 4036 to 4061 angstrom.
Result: 19.3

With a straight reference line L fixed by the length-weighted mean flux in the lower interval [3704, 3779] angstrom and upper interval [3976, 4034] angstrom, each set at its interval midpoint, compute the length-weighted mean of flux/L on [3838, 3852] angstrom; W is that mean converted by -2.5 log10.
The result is 0.19 mag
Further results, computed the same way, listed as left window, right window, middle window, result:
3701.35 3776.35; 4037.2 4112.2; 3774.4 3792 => -0.11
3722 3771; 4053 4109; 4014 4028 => -0.21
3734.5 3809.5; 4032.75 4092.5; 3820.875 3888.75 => 0.14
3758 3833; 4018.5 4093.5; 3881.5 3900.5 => 0.22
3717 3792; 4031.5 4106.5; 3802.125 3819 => -0.04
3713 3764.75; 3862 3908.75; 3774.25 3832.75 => 0.00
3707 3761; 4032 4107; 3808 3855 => 0.15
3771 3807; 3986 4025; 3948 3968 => 0.41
